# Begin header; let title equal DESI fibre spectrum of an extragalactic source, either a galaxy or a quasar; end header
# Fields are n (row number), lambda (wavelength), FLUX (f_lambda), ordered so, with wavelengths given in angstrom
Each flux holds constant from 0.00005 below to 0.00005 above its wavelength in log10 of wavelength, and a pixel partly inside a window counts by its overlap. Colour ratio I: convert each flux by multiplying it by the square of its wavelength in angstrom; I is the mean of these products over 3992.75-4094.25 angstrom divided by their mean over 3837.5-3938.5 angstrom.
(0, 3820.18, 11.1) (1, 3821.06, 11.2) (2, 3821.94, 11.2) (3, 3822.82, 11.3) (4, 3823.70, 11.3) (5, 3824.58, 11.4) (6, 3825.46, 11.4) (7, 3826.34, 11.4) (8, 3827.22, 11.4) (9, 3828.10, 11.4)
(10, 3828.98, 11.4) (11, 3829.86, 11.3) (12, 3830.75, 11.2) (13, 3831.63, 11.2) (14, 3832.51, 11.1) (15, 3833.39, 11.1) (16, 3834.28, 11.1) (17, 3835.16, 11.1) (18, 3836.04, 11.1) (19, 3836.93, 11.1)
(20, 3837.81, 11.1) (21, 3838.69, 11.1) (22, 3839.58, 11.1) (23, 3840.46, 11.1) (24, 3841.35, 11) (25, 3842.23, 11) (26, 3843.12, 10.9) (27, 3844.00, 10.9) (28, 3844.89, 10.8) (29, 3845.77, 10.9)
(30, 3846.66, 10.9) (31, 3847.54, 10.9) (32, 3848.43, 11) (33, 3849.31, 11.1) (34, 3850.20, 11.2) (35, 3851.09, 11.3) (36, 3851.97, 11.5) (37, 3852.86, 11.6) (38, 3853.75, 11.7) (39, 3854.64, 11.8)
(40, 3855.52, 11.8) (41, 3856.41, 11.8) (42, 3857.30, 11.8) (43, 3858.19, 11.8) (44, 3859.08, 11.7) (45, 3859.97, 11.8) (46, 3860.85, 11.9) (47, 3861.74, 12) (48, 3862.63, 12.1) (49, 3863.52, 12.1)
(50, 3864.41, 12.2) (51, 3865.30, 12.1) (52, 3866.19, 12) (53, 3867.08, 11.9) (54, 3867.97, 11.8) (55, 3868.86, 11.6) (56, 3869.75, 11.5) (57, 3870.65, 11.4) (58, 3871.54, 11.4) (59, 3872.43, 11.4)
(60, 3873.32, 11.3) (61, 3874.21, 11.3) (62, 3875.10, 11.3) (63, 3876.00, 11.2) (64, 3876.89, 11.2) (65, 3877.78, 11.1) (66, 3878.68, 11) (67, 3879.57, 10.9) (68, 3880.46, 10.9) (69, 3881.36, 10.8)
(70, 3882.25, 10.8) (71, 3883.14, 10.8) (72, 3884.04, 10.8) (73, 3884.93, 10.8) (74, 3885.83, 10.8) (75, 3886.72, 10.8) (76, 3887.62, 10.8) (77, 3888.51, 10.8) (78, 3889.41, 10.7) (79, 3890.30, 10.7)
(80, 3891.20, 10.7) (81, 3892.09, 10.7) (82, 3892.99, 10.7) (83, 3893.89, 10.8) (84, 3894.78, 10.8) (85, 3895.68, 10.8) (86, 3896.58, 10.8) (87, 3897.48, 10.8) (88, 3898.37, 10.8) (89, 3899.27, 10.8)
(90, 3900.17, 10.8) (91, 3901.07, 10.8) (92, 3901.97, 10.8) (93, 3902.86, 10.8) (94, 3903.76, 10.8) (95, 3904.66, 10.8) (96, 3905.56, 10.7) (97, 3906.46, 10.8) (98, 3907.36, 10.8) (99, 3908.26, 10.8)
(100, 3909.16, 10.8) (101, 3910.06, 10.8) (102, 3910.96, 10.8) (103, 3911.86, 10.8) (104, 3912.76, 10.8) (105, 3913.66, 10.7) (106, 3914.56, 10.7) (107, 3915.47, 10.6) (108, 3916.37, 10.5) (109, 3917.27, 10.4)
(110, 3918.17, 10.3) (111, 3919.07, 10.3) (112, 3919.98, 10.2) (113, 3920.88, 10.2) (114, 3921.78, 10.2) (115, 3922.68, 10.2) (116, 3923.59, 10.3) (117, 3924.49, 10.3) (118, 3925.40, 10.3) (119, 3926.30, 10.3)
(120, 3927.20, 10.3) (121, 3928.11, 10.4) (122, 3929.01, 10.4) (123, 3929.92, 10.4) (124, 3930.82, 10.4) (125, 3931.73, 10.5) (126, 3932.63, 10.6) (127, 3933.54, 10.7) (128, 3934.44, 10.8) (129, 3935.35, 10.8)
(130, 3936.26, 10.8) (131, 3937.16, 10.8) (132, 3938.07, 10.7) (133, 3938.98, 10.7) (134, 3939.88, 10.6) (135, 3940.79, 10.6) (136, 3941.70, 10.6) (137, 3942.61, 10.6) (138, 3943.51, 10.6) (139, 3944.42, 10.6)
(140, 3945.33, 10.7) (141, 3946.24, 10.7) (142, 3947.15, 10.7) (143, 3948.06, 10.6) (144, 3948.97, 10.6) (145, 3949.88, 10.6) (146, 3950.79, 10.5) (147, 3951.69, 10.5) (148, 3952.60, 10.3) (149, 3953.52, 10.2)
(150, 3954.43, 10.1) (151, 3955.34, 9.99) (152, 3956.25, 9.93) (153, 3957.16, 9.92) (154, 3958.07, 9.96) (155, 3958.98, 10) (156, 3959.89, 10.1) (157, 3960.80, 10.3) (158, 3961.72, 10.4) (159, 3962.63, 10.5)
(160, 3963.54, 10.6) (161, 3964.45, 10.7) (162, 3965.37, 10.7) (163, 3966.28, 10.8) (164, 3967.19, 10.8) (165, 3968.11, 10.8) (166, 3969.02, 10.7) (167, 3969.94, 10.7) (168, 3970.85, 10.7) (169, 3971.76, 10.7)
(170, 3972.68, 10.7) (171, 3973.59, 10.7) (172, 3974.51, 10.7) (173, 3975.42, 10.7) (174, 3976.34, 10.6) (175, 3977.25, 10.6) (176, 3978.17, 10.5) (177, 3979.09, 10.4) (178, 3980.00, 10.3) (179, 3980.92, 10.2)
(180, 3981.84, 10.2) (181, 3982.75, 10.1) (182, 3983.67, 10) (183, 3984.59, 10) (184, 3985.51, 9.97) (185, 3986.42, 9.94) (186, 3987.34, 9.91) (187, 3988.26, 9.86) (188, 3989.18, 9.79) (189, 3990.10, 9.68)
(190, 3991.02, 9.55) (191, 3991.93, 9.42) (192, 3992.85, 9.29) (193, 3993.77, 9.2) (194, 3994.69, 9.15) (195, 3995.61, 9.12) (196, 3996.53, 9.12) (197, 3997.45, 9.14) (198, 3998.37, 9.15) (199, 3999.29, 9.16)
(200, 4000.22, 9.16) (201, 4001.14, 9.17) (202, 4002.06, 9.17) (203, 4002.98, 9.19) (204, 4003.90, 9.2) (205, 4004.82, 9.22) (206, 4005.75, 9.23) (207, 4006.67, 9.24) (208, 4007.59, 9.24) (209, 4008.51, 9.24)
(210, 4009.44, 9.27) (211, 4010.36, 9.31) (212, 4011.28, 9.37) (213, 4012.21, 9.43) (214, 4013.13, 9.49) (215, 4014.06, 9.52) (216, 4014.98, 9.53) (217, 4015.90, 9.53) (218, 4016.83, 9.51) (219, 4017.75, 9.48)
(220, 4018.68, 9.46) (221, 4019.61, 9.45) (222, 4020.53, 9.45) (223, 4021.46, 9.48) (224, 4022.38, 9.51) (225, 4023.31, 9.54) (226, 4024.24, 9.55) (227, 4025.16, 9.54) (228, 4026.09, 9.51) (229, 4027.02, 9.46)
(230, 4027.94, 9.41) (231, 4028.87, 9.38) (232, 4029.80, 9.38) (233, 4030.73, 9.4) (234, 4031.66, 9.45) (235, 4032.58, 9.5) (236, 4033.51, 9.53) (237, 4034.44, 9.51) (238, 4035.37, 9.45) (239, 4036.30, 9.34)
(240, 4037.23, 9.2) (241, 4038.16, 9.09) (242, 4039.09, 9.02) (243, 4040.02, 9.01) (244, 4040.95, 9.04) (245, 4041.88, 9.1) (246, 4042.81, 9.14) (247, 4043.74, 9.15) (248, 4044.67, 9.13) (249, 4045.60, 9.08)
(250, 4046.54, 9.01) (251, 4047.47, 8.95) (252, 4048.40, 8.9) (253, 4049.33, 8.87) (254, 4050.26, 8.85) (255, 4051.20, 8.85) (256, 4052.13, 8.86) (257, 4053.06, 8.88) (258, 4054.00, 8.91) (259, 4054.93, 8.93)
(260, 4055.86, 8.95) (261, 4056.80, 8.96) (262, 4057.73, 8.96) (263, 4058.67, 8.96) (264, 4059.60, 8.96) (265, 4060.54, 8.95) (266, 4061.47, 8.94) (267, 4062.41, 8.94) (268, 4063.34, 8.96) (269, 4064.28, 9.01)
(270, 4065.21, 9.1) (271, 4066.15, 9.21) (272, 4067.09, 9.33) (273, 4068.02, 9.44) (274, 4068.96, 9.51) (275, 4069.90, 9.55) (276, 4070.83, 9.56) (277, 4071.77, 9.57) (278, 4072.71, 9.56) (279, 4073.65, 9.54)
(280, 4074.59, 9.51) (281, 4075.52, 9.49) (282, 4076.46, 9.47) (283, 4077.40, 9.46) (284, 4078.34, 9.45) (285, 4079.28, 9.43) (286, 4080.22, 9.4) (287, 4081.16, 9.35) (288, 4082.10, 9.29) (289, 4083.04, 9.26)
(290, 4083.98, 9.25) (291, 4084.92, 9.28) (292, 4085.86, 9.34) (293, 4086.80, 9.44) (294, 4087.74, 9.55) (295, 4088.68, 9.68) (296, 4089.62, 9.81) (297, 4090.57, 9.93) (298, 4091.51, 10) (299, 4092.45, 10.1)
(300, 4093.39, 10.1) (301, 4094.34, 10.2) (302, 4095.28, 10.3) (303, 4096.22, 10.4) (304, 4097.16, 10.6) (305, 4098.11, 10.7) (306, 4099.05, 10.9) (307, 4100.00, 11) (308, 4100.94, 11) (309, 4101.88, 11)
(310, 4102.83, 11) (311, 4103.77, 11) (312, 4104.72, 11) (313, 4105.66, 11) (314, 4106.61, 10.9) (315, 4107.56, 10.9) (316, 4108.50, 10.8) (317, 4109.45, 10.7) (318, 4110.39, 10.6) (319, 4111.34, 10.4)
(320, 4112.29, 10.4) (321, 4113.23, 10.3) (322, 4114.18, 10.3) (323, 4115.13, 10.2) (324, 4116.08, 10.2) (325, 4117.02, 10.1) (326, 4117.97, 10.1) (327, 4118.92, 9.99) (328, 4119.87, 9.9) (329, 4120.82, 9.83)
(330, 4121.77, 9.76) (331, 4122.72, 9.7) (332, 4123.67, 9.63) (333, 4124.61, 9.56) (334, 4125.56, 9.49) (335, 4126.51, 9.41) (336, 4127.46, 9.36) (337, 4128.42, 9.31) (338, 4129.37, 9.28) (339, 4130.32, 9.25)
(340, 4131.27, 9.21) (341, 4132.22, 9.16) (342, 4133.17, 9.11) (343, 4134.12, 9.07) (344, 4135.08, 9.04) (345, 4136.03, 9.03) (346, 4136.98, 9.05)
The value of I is 0.9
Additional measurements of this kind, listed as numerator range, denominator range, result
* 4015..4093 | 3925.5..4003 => 0.95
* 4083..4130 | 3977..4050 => 1.13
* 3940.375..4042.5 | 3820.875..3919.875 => 0.94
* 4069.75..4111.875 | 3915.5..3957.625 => 1.04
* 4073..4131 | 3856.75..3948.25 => 1.02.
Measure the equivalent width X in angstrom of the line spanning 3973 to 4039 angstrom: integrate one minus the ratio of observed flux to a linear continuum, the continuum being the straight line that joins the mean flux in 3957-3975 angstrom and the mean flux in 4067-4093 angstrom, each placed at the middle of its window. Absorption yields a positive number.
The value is 3.9 angstrom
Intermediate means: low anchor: 10.5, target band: 9.58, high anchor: 9.53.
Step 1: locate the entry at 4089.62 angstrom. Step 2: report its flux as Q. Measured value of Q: 9.81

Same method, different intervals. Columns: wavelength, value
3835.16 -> 11.1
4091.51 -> 10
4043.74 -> 9.15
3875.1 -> 11.3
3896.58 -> 10.8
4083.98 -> 9.25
